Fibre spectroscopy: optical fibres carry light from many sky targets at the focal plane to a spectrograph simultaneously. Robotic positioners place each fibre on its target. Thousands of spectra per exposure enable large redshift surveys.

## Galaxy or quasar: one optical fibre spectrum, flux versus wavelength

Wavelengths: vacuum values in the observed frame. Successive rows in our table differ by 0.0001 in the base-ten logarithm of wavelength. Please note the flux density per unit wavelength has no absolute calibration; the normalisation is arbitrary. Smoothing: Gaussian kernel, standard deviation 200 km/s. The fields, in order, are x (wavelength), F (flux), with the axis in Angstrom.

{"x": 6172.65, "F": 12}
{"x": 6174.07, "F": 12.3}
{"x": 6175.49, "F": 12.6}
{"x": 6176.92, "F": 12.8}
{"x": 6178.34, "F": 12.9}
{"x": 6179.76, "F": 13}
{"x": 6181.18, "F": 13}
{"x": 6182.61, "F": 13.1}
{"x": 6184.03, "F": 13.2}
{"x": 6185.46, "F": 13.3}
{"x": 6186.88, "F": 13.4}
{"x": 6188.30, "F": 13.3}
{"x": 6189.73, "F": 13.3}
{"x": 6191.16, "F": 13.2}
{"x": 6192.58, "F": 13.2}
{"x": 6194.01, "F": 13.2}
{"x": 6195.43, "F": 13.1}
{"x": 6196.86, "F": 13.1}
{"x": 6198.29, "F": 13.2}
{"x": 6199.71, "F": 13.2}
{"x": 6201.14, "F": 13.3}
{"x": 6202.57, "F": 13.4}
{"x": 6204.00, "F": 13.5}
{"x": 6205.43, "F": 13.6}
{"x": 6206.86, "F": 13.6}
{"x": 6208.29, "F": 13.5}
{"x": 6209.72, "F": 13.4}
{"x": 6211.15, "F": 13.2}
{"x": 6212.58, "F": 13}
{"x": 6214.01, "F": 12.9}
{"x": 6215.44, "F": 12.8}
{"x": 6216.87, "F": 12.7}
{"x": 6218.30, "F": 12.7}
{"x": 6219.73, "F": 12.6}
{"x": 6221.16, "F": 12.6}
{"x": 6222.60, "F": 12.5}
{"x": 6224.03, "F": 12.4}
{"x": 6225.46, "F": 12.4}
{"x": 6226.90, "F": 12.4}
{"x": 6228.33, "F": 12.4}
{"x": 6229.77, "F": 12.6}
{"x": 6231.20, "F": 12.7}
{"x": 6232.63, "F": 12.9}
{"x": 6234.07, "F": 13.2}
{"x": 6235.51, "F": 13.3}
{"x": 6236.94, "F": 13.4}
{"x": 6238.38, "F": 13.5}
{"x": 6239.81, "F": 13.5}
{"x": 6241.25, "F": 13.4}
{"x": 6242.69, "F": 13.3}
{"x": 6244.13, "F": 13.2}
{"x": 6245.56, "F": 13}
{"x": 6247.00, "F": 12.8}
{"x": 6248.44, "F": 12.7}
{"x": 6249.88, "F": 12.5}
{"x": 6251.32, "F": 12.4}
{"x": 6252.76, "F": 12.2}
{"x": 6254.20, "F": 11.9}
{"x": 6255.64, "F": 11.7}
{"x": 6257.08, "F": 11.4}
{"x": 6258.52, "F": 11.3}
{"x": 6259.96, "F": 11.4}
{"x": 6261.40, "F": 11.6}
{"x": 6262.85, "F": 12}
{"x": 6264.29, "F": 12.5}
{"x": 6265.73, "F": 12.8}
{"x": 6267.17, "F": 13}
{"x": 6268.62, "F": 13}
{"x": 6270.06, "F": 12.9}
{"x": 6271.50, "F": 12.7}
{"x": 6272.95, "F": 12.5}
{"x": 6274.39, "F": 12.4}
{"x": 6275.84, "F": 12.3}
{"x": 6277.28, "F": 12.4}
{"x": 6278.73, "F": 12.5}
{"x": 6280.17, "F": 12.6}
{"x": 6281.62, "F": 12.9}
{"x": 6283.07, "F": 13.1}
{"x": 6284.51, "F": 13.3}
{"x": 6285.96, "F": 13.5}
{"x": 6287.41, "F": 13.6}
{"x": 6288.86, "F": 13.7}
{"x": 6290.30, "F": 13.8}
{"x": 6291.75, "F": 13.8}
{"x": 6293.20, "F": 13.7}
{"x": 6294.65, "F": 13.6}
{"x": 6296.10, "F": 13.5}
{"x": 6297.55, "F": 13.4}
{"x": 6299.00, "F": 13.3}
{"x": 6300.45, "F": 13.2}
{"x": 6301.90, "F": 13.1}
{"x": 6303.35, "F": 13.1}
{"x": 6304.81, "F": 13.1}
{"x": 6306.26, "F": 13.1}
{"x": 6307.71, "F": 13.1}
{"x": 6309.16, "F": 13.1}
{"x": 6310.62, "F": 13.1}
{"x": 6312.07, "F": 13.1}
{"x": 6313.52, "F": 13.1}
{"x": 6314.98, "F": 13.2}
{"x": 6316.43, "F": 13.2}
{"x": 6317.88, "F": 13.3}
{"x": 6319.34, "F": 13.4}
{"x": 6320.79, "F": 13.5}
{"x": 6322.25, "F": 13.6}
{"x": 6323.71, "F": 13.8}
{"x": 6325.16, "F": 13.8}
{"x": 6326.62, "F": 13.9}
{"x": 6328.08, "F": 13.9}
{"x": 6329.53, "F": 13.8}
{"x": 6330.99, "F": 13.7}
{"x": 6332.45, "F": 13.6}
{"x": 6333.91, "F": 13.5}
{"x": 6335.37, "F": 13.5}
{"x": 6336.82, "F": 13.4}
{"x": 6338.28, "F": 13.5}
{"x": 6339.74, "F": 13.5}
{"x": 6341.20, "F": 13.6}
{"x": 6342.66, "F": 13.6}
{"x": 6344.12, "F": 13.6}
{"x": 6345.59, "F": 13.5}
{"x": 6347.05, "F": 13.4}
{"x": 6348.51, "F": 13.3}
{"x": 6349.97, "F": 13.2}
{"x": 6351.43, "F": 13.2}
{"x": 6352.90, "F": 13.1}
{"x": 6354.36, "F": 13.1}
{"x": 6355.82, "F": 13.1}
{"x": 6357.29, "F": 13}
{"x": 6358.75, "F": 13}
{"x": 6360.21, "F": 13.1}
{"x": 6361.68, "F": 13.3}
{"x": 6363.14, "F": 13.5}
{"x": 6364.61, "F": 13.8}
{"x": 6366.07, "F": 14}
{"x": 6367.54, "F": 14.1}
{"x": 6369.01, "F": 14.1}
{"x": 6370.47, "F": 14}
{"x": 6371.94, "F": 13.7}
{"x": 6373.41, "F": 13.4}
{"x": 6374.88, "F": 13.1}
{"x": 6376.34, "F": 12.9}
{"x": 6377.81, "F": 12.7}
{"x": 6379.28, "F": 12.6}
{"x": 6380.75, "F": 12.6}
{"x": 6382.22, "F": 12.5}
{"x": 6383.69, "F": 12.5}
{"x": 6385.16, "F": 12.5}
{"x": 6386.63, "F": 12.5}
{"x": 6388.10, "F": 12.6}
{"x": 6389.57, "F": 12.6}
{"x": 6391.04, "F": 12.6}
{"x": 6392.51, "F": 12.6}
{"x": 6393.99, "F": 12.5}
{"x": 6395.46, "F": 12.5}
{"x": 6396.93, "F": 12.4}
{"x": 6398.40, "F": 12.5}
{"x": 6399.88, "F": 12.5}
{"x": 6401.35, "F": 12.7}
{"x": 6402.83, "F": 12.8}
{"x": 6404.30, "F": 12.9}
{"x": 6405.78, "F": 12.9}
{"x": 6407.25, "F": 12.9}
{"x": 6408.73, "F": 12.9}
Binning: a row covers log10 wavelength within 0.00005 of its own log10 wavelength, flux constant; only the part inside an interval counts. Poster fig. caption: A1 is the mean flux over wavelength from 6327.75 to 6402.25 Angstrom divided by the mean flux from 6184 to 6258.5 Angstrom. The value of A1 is 1.0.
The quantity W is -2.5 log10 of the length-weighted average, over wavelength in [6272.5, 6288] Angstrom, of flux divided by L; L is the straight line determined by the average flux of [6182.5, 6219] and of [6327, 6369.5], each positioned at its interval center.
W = 0.04 mag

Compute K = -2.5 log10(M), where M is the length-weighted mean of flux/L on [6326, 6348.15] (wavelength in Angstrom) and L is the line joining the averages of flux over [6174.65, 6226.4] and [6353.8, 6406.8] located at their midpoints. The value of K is -0.05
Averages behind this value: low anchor 13.1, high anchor 13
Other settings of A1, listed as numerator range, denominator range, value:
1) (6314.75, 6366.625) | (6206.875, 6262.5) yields 1.06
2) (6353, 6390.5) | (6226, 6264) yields 1.05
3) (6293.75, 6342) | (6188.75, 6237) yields 1.03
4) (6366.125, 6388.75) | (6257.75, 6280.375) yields 1.06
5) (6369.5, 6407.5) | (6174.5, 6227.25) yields 0.98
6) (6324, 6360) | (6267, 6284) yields 1.06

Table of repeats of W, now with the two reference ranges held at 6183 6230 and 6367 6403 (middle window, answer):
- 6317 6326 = -0.05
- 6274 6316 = -0.02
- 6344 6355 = -0.03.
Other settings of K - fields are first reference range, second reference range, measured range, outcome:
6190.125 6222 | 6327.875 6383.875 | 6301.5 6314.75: 0.016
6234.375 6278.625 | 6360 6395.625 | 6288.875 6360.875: -0.046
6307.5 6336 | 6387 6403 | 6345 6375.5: -0.036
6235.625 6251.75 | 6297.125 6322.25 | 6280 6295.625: -0.023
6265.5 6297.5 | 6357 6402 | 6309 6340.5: -0.036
